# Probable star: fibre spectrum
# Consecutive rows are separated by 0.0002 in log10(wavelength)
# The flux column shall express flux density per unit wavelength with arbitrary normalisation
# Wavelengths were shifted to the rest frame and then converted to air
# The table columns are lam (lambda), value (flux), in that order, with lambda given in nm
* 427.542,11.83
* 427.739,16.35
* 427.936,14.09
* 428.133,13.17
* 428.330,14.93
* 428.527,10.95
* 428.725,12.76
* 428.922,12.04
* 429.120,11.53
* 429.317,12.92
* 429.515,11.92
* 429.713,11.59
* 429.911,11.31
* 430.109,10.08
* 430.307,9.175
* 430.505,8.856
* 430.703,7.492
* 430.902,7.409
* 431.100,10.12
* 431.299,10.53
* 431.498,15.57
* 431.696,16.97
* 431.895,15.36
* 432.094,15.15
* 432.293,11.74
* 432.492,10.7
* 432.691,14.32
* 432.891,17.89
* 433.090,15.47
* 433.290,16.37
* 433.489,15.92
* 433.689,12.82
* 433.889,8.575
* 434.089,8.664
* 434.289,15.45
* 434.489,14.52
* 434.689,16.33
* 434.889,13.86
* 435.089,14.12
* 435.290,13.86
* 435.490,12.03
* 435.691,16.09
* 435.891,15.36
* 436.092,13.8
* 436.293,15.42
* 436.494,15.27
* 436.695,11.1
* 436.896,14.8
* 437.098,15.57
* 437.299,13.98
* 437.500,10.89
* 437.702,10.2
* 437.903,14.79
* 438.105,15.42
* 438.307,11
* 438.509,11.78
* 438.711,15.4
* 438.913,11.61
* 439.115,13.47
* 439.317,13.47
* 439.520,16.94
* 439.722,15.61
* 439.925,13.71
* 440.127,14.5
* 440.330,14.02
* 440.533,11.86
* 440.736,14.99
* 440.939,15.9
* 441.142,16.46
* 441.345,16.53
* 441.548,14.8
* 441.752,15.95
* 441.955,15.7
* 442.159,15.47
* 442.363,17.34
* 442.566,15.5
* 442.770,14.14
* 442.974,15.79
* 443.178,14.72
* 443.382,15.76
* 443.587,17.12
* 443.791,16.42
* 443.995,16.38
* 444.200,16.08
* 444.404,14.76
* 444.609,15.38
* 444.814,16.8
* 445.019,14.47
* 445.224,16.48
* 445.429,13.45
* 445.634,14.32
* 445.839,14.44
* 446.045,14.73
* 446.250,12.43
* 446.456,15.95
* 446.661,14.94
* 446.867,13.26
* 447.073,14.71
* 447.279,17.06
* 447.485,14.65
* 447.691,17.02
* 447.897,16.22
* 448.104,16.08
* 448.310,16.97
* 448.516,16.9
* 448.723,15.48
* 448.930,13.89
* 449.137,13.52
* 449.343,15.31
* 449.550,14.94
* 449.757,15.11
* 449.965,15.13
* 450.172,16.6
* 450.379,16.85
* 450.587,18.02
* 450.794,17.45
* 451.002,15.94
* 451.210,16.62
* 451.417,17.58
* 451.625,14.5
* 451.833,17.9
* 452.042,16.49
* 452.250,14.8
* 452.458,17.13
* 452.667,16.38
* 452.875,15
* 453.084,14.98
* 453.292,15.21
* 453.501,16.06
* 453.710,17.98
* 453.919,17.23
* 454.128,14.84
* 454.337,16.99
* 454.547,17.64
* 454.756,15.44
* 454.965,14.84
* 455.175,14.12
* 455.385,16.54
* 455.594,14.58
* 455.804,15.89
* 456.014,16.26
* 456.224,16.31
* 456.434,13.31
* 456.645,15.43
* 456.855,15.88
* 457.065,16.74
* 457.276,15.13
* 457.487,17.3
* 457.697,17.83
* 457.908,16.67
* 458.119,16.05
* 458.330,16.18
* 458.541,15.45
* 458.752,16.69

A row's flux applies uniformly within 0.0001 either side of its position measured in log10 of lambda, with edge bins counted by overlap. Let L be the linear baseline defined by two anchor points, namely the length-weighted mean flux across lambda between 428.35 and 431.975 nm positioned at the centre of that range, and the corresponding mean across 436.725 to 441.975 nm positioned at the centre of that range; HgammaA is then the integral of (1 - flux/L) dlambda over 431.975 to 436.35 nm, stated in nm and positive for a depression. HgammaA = -0.47 nm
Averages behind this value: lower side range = 11.5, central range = 14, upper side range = 14.1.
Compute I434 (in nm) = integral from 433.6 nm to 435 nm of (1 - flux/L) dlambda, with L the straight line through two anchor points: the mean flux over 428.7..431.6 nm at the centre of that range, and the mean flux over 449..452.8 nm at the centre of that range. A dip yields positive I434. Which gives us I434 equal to -0.12 nm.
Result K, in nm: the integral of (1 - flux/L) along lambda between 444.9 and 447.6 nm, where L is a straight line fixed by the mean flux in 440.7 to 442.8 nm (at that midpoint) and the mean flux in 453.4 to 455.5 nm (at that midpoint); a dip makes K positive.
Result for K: 0.21 nm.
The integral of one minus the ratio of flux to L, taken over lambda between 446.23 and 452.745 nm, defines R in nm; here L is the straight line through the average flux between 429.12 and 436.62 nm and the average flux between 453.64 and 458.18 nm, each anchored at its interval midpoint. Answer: -0.28 nm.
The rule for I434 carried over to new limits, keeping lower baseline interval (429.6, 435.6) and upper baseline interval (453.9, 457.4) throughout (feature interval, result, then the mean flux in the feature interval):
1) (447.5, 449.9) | -0.12 nm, 15.5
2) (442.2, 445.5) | -0.35 nm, 15.7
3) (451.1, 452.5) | -0.11 nm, 16.4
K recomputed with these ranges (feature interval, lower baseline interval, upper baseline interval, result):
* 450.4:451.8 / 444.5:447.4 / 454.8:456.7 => -0.16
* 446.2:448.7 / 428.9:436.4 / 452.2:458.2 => -0.11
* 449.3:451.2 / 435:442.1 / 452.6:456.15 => -0.09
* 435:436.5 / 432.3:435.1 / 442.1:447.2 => -0.04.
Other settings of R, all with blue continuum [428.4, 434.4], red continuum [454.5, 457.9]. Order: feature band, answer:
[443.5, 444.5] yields -0.14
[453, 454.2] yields -0.05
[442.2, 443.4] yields -0.14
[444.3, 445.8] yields -0.09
